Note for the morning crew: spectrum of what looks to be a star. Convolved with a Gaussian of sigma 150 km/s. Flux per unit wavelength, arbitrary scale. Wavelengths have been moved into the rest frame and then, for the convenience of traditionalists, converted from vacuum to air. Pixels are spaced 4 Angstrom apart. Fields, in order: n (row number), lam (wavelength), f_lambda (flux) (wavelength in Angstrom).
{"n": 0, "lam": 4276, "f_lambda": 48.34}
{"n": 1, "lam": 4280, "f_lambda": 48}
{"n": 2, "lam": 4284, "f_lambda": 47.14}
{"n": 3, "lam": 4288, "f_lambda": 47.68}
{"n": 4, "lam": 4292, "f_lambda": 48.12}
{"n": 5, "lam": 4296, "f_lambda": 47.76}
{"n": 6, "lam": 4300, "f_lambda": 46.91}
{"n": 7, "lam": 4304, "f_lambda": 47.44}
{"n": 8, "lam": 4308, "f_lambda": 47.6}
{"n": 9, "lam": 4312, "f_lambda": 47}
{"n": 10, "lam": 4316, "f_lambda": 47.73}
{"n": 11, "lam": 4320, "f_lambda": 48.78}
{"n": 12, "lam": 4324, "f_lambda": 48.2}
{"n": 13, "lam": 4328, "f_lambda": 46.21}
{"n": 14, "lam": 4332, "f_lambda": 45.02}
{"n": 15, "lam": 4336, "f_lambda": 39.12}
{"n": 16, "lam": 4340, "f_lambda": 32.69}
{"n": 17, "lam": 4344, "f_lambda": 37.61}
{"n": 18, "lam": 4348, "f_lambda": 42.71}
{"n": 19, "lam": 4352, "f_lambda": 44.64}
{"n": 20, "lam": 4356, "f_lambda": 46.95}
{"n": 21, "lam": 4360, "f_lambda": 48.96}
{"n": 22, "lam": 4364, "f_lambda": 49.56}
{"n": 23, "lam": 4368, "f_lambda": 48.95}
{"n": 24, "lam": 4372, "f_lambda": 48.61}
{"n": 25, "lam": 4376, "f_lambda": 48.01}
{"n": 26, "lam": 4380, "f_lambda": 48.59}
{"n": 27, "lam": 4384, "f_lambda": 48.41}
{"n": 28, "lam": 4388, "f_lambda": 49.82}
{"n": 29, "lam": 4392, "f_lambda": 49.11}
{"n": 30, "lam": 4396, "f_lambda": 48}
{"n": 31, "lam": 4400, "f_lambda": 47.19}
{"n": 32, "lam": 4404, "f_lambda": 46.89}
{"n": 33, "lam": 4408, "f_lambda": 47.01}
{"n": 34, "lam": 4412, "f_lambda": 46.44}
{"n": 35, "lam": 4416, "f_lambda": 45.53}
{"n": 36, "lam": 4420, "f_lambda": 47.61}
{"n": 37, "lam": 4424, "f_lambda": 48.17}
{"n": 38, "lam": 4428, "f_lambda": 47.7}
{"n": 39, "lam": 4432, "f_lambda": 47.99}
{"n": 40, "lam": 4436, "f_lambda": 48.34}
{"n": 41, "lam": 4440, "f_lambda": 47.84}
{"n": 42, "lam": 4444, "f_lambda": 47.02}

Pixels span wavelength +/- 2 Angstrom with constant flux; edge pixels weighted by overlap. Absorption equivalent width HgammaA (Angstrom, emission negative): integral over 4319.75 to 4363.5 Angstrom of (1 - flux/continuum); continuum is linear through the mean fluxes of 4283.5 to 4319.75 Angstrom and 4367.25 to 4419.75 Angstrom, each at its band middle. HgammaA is 3.6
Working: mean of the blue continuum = 47.6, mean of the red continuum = 47.9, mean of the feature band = 43.7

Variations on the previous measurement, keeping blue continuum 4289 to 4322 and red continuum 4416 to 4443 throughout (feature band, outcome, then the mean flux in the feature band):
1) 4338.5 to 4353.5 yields 2.6 Angstrom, 39.5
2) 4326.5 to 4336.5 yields 0.8 Angstrom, 44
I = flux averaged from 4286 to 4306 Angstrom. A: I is 47.6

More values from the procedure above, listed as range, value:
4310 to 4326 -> 47.9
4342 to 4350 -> 40.2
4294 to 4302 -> 47.3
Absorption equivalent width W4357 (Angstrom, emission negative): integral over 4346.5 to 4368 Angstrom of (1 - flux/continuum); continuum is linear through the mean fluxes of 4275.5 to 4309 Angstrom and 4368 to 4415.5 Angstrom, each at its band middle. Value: 0.4 Angstrom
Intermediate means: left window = 47.6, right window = 48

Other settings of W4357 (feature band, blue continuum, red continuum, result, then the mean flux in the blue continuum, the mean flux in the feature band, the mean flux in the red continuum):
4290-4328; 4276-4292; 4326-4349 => -2.9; 47.8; 47.6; 40.5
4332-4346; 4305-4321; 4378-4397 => 3.0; 47.7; 37.7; 48.8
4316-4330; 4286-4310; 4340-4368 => -0.5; 47.6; 47.7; 44.5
